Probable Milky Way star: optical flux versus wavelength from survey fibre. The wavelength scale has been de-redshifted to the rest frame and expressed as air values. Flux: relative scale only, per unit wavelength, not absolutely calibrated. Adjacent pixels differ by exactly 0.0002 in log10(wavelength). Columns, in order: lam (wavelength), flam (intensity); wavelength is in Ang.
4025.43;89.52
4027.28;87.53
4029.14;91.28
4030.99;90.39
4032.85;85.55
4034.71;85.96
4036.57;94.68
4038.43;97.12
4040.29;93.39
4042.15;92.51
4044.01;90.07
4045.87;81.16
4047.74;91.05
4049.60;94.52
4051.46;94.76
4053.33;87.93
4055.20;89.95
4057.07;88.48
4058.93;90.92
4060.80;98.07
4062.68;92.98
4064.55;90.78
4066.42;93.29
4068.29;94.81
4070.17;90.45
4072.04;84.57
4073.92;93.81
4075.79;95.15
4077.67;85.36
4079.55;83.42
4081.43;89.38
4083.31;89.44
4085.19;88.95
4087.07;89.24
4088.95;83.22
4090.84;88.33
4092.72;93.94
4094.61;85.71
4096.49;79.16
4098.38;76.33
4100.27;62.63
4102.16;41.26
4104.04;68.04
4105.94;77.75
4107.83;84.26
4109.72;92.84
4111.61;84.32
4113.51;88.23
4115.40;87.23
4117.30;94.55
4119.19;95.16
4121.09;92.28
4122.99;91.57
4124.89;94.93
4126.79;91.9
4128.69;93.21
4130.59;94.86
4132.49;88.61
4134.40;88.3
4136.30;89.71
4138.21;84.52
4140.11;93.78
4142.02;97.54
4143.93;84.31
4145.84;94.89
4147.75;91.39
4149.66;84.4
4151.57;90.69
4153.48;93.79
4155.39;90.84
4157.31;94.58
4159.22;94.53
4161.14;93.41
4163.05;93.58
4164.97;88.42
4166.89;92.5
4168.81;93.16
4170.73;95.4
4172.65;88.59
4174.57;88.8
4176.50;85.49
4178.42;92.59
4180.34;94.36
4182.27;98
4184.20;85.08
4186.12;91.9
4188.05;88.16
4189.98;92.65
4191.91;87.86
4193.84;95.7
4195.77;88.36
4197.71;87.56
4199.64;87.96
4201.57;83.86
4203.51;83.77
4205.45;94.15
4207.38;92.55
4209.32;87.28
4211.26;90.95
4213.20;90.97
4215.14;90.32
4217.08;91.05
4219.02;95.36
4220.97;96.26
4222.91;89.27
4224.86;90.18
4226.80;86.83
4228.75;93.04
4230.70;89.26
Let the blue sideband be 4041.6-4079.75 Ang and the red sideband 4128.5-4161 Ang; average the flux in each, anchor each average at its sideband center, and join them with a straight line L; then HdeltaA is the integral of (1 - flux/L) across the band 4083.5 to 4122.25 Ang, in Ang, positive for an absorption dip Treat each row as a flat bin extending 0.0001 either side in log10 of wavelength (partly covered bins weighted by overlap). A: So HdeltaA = 3.5 Ang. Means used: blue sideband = 90.8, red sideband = 91.2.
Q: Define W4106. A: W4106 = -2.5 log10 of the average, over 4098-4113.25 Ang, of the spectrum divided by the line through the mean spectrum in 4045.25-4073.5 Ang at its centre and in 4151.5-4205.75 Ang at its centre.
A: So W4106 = 0.22 mag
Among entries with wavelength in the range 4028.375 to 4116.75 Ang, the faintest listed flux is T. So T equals 41.26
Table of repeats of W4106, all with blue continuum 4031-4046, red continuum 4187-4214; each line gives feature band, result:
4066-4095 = 0.011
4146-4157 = -0.013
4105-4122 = 0.018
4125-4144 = -0.015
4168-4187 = -0.021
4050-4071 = -0.020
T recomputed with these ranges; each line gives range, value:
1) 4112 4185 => 84.31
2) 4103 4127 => 68.04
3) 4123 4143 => 84.52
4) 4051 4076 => 84.57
